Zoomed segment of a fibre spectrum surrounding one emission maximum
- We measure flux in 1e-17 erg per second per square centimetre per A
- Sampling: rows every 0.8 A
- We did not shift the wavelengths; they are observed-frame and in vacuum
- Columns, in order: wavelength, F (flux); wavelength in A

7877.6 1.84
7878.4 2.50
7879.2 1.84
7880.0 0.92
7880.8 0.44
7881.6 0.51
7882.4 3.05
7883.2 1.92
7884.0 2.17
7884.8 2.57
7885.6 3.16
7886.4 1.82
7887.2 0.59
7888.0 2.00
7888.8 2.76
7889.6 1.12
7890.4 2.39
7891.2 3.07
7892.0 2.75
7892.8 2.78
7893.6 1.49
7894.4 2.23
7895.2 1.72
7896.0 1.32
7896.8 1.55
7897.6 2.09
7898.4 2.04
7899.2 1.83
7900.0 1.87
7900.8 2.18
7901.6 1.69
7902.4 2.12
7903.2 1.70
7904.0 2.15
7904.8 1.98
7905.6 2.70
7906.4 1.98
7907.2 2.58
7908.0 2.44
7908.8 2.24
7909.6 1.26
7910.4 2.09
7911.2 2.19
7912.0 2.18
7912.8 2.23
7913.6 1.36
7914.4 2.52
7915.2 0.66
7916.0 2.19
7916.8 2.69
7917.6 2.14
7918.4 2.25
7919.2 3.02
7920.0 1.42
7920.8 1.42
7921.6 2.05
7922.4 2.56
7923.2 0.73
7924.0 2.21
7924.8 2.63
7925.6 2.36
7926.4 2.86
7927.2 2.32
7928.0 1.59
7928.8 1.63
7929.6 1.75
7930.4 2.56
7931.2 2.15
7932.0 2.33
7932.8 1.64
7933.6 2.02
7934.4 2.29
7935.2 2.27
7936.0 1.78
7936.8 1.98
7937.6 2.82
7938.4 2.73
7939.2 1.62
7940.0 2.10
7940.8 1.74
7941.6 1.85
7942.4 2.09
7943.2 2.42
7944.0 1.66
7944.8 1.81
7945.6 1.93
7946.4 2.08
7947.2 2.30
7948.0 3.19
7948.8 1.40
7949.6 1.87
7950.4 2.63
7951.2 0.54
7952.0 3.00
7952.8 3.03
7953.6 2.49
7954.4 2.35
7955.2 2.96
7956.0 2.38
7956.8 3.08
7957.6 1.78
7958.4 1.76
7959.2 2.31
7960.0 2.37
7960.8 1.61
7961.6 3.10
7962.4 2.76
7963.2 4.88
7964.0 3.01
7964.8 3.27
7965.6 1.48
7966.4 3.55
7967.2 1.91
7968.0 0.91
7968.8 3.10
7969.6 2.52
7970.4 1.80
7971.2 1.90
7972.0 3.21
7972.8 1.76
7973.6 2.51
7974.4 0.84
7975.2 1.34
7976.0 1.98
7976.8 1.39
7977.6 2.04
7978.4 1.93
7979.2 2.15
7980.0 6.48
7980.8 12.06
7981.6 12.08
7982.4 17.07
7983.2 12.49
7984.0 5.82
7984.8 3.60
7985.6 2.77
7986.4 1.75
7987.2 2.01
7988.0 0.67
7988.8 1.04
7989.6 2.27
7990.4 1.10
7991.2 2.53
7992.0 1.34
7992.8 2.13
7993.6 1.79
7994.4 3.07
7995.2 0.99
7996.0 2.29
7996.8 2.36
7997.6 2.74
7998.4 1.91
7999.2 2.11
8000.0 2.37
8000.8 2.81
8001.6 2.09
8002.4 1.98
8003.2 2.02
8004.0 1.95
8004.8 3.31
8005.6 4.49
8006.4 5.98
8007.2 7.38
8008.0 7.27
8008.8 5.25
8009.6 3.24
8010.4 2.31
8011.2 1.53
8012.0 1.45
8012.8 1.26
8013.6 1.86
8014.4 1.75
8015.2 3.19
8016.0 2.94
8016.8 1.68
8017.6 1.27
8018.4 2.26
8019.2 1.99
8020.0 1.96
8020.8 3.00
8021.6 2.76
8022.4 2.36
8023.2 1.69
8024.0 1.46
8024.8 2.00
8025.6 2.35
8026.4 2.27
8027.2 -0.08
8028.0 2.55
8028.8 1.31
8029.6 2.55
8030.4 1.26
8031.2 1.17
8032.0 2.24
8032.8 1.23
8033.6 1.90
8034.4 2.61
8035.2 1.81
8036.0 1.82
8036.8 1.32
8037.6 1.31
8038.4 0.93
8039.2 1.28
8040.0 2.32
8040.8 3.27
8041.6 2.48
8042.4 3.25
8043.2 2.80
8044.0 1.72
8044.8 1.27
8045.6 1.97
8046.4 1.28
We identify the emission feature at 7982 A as H-alpha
